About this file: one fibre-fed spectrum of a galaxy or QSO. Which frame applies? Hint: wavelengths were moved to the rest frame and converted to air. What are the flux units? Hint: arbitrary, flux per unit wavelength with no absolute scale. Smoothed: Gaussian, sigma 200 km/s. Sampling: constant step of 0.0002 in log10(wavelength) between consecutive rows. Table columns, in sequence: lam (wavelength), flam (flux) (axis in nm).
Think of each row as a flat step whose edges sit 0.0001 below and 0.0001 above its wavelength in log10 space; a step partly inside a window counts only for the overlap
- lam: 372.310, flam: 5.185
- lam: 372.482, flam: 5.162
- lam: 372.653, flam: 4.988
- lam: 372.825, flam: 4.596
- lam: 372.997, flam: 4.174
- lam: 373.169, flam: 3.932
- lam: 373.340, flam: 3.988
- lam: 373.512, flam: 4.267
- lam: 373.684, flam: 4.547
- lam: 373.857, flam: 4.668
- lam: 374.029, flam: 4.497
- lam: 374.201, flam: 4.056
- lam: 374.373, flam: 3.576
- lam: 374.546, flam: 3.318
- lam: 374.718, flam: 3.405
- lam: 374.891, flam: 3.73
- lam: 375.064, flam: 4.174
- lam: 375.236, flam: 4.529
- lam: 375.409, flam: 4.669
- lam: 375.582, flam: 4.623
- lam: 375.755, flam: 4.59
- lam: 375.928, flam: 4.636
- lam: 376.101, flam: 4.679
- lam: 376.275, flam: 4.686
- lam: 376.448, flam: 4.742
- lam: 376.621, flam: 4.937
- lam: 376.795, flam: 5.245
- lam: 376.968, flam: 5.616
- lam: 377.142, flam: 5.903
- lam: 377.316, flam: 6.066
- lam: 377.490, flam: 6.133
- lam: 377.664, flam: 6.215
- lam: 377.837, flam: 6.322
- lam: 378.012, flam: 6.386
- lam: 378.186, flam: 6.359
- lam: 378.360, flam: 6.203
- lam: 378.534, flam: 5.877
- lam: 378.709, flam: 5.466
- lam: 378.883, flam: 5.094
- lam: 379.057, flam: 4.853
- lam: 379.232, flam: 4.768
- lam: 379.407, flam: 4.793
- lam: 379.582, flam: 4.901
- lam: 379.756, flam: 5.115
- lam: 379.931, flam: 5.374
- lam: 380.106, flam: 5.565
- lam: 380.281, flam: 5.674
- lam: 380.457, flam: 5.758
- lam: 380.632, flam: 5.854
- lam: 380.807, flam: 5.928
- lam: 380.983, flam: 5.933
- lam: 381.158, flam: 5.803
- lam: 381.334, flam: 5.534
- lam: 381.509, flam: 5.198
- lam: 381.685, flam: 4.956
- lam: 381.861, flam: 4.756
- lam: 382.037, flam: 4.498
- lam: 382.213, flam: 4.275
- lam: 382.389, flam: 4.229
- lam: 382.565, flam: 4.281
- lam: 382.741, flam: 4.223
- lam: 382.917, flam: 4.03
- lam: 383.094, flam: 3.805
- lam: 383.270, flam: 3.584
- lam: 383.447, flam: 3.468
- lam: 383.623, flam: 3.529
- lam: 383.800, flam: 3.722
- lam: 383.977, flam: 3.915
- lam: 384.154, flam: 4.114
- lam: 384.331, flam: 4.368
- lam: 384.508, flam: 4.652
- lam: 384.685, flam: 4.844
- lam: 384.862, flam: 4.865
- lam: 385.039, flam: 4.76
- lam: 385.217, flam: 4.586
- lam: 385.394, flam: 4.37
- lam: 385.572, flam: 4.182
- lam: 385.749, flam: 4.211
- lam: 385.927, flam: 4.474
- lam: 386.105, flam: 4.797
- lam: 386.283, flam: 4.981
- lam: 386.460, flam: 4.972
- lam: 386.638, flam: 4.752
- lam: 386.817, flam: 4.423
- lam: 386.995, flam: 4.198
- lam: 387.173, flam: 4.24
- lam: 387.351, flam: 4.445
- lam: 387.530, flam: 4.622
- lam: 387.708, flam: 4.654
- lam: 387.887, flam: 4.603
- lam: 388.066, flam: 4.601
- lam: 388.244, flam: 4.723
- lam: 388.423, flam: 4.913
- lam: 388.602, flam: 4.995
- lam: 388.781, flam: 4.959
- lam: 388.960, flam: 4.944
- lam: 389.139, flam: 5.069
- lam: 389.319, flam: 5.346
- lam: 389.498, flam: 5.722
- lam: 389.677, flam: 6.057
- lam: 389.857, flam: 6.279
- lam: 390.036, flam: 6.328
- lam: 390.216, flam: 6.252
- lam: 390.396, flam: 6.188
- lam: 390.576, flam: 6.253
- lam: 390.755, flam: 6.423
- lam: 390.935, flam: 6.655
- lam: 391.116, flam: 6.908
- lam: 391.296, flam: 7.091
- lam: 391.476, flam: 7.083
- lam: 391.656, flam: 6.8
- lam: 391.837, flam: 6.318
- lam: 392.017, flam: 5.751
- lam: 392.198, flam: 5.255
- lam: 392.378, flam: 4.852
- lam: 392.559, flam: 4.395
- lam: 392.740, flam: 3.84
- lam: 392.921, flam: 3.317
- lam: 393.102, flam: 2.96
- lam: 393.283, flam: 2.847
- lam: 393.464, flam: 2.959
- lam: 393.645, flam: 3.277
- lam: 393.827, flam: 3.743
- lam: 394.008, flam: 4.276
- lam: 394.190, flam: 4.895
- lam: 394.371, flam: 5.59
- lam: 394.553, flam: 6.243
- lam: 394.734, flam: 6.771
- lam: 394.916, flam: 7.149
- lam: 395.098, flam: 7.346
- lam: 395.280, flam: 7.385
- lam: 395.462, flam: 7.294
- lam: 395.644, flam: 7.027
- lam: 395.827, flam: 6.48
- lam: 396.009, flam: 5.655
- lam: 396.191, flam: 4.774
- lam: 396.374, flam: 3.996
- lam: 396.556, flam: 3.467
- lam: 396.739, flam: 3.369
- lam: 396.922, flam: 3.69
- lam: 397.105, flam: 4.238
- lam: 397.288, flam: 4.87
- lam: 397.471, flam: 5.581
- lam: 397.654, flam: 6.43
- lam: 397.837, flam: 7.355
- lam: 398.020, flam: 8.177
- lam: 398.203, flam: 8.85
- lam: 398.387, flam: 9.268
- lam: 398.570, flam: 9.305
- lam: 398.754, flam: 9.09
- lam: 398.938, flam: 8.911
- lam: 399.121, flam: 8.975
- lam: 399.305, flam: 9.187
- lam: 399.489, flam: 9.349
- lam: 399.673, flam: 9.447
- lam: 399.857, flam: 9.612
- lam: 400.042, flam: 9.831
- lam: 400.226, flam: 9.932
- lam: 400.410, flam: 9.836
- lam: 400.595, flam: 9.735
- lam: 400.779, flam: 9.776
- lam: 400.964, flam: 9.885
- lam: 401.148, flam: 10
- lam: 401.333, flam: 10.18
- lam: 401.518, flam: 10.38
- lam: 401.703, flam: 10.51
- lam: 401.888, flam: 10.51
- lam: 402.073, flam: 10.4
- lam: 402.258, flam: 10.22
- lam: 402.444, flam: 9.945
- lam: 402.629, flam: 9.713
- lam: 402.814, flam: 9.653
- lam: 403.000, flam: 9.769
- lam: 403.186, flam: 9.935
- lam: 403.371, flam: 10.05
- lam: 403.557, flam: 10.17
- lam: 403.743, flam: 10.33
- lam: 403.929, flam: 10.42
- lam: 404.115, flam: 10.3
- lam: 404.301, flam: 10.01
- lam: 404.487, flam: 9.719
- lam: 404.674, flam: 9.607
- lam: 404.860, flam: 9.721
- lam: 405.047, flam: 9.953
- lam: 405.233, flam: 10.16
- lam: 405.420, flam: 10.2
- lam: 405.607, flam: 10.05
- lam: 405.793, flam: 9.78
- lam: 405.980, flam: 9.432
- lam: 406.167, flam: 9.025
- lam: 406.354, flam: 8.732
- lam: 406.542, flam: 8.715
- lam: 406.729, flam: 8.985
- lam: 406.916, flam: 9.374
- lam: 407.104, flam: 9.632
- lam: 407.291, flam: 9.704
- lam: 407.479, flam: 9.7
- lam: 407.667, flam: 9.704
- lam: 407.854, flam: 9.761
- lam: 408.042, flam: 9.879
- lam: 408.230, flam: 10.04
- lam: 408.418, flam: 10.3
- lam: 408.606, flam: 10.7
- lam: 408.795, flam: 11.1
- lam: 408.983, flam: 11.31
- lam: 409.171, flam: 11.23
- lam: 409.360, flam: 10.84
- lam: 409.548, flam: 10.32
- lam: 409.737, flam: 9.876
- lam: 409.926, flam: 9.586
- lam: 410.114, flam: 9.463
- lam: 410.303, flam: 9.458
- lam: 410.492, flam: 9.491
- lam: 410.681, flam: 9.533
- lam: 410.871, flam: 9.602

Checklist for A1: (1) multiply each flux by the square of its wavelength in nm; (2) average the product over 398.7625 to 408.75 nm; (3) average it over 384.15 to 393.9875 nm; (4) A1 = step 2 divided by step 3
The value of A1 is 2.12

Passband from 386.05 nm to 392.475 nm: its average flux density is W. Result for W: 5.46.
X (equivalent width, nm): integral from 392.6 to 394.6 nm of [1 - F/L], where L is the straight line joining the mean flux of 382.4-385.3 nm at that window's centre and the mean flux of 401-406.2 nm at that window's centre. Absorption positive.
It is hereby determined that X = 0.88 nm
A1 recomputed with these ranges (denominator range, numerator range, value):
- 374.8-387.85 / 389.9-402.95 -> 1.58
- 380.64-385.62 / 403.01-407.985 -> 2.41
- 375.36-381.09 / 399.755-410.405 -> 2.10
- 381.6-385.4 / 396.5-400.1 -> 1.89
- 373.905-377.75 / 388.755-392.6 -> 1.37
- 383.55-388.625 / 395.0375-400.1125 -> 1.68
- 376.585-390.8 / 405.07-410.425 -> 2.22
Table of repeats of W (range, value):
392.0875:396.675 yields 5.03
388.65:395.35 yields 5.49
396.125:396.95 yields 3.84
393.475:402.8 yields 7.63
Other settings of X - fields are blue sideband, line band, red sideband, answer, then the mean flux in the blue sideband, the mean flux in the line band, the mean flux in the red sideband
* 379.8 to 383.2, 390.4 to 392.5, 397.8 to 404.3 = 0.319 nm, 5.03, 6.28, 9.71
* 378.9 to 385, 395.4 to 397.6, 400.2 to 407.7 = 0.833 nm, 4.74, 5.03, 9.85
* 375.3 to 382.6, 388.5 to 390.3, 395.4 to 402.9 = 0.320 nm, 5.3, 5.59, 8.18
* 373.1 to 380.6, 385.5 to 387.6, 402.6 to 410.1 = 0.663 nm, 4.99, 4.53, 9.94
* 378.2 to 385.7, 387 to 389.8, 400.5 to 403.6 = 0.682 nm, 4.81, 4.92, 10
